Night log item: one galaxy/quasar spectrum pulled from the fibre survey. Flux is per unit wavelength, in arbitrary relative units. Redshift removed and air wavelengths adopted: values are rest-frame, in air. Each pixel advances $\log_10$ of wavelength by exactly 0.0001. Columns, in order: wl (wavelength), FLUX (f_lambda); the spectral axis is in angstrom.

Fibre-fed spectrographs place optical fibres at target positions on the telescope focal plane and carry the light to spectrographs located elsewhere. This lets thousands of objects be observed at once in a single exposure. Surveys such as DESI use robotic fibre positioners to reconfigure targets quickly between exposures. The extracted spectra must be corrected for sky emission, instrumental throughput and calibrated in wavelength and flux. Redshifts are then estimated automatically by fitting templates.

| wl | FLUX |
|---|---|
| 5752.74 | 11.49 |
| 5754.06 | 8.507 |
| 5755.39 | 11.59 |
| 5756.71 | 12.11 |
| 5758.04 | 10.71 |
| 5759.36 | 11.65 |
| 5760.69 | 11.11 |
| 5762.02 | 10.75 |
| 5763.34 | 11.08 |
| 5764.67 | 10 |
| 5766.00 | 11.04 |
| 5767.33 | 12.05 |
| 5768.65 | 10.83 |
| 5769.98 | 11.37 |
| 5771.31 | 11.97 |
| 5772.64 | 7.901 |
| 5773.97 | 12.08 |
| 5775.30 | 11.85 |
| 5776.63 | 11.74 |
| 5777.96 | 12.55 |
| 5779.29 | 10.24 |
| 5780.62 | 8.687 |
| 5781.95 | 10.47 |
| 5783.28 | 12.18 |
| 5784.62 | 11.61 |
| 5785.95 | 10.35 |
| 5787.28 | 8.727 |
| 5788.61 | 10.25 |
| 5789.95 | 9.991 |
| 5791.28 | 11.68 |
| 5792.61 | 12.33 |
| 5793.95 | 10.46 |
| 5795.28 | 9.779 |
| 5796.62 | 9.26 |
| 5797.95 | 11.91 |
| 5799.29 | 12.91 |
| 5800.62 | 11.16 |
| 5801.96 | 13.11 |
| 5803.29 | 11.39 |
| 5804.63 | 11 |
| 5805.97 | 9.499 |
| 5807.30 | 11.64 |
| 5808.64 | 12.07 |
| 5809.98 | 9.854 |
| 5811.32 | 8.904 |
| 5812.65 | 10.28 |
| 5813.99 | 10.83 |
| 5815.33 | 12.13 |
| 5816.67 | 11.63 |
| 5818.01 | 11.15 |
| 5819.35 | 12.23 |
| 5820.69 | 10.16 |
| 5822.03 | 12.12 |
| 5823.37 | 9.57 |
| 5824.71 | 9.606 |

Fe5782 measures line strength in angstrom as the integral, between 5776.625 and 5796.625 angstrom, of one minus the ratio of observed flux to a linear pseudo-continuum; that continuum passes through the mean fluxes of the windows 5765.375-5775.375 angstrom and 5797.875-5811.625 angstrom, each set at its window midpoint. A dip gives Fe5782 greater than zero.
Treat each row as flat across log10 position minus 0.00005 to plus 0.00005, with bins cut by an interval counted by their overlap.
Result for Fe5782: 0.9 angstrom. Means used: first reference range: 11.1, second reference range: 11.3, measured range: 10.7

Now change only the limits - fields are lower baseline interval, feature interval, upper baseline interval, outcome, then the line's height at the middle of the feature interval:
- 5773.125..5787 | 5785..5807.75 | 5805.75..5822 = 0.2 angstrom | 11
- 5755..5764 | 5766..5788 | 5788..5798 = 0.1 angstrom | 10.9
